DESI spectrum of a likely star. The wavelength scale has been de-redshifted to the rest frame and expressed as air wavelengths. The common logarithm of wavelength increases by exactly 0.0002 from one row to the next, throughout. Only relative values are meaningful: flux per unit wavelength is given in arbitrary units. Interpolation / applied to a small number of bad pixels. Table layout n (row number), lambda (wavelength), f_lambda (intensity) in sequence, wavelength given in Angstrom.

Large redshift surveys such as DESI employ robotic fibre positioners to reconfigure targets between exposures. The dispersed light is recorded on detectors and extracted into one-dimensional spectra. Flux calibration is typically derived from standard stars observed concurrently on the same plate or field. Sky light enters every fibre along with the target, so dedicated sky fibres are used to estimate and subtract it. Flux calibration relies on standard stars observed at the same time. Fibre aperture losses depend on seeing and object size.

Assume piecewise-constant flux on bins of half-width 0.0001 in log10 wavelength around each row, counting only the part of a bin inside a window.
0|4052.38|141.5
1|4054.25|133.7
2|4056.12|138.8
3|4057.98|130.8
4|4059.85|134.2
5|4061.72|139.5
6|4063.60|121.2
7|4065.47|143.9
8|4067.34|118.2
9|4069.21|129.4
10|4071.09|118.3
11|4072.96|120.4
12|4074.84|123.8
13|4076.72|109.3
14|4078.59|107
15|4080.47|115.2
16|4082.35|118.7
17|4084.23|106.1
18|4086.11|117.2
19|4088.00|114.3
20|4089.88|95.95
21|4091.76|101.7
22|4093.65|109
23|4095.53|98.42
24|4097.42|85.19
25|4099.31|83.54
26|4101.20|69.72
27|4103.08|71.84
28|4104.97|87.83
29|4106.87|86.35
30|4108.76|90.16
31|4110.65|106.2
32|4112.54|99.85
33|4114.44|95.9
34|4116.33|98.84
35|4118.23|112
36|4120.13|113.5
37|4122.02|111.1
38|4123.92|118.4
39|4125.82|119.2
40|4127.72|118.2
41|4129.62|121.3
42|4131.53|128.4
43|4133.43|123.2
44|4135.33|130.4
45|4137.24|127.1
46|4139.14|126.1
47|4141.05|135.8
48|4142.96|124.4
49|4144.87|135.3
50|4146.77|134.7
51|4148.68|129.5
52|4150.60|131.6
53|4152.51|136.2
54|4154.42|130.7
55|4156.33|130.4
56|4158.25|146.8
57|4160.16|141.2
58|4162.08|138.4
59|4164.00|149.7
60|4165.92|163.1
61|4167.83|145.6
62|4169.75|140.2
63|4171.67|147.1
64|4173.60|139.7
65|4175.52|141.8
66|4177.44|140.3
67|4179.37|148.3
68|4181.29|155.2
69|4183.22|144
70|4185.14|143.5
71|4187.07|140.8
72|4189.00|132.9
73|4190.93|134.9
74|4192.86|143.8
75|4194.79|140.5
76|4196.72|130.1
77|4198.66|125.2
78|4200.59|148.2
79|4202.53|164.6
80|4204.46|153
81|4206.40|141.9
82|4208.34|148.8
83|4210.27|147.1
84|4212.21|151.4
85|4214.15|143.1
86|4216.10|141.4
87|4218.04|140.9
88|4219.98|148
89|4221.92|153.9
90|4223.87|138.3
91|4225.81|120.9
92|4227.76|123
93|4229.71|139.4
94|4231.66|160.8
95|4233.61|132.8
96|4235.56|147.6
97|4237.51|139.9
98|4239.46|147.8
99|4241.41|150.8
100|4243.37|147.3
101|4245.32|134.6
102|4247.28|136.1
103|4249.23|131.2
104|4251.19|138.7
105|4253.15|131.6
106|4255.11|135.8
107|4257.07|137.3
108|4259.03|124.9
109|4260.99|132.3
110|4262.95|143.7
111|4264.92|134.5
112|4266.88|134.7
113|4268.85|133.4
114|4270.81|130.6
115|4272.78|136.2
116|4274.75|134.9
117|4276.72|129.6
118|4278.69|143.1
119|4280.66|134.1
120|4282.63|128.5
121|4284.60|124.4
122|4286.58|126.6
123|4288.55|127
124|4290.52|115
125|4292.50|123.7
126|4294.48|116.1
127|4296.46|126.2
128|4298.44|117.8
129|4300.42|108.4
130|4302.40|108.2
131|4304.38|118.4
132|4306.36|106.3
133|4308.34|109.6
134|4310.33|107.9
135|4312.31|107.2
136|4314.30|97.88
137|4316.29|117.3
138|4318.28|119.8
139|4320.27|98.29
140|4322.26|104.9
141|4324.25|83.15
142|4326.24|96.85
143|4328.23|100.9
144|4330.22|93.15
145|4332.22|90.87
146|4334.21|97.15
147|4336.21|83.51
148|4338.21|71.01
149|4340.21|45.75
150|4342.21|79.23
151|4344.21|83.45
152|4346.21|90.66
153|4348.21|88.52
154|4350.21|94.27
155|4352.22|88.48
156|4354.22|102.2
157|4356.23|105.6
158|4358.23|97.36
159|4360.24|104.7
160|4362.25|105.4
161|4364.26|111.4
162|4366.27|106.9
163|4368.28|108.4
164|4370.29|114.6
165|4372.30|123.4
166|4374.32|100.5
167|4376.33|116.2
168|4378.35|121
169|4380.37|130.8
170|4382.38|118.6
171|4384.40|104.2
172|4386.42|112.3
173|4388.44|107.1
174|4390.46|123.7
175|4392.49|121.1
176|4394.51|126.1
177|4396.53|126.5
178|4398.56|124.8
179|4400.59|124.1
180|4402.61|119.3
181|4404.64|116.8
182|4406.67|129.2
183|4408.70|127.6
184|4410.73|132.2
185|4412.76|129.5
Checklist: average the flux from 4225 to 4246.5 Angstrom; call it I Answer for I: 141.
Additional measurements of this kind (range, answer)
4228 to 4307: 132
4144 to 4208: 142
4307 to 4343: 94.9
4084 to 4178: 119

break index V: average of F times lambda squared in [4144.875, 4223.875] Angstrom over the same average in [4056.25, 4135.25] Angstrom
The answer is 1.35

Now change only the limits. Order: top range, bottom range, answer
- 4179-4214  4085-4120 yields 1.57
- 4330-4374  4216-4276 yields 0.72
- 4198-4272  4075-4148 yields 1.36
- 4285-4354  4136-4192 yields 0.78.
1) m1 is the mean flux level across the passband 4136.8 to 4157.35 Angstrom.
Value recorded 131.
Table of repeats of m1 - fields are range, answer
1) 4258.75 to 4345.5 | 112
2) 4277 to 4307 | 122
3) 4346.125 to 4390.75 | 108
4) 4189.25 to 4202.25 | 138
